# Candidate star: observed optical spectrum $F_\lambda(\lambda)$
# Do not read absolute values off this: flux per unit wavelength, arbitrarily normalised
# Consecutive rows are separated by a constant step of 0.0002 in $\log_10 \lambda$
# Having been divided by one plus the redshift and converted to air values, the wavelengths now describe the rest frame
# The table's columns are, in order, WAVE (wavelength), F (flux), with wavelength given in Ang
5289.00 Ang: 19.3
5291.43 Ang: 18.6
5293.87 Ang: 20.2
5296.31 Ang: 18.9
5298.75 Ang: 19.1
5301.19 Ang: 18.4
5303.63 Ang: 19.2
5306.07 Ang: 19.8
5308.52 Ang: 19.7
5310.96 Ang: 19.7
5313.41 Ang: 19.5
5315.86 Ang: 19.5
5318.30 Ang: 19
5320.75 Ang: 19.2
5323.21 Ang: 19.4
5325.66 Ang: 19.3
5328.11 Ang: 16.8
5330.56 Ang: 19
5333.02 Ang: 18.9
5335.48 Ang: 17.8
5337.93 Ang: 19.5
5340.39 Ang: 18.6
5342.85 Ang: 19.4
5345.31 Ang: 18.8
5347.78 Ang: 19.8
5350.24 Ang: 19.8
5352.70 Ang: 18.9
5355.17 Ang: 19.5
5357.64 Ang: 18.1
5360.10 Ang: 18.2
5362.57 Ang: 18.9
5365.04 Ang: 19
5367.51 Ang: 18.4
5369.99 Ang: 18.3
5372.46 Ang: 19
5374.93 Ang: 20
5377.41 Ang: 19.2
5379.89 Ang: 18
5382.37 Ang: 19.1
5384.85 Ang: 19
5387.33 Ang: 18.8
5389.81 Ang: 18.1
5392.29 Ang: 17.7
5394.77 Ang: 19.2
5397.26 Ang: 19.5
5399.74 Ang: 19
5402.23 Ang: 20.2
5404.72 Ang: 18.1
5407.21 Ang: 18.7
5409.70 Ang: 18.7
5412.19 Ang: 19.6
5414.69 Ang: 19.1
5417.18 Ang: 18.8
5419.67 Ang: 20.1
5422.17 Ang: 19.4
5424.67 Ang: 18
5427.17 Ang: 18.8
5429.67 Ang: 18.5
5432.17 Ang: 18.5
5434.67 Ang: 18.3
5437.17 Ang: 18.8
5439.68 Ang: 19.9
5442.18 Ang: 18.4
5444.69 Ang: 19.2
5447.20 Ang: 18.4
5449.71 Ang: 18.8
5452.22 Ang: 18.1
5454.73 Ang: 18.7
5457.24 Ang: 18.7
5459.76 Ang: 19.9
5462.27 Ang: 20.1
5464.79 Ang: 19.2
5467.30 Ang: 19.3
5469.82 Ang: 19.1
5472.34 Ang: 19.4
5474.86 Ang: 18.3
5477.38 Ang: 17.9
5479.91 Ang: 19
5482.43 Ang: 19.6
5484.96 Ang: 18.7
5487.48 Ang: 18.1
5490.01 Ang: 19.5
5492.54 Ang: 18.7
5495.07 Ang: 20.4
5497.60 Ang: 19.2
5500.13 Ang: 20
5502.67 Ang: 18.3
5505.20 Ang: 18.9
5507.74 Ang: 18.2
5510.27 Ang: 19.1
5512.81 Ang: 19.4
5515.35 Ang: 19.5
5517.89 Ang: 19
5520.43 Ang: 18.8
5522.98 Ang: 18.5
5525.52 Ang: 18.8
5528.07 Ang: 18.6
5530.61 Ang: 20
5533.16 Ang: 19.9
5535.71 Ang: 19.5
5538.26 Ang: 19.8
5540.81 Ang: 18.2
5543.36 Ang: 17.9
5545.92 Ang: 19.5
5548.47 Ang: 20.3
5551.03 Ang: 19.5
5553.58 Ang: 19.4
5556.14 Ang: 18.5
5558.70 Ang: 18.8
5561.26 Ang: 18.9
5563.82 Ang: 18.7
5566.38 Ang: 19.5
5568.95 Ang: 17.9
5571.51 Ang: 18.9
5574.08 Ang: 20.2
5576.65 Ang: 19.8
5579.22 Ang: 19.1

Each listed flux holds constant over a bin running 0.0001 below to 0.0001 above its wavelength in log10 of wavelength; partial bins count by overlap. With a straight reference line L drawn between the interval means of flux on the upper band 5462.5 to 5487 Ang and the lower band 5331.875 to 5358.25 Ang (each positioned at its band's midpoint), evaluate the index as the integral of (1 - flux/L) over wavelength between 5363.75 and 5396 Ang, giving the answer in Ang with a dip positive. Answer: 0.4 Ang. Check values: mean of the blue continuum 19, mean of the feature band 18.8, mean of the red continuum 19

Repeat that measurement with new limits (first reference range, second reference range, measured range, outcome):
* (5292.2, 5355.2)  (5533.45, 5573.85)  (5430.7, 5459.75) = 0.5 Ang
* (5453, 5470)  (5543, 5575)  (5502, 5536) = 0.2 Ang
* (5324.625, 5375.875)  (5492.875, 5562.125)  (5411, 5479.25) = 0.2 Ang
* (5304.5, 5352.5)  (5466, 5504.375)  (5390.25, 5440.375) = 0.4 Ang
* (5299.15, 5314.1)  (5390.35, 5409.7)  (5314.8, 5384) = 0.8 Ang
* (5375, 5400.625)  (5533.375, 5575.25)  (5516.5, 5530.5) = 0.2 Ang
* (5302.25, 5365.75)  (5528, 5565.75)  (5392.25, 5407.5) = 0.1 Ang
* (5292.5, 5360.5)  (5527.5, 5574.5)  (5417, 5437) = 0.3 Ang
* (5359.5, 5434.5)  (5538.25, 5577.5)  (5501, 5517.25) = 0.1 Ang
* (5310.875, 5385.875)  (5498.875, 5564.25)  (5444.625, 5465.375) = 0.0 Ang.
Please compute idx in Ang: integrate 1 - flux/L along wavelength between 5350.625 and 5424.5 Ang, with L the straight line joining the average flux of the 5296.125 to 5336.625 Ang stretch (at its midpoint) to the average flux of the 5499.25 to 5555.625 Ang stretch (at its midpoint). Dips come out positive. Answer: 0.5 Ang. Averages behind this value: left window 19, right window 19.1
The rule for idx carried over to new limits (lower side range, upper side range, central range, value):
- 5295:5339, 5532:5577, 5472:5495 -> 0.3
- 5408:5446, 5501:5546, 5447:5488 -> 0.1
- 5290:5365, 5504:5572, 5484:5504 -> -0.1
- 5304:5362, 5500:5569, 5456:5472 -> -0.3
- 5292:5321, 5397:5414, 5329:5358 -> 0.4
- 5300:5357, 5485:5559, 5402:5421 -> 0.0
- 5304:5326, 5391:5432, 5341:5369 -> 0.4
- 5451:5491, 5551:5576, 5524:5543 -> -0.2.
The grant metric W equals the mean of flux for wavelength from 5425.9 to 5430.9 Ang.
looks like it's 18.6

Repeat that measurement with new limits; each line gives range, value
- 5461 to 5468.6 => 19.5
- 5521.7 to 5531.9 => 19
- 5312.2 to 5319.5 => 19.4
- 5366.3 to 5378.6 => 19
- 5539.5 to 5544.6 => 18.1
